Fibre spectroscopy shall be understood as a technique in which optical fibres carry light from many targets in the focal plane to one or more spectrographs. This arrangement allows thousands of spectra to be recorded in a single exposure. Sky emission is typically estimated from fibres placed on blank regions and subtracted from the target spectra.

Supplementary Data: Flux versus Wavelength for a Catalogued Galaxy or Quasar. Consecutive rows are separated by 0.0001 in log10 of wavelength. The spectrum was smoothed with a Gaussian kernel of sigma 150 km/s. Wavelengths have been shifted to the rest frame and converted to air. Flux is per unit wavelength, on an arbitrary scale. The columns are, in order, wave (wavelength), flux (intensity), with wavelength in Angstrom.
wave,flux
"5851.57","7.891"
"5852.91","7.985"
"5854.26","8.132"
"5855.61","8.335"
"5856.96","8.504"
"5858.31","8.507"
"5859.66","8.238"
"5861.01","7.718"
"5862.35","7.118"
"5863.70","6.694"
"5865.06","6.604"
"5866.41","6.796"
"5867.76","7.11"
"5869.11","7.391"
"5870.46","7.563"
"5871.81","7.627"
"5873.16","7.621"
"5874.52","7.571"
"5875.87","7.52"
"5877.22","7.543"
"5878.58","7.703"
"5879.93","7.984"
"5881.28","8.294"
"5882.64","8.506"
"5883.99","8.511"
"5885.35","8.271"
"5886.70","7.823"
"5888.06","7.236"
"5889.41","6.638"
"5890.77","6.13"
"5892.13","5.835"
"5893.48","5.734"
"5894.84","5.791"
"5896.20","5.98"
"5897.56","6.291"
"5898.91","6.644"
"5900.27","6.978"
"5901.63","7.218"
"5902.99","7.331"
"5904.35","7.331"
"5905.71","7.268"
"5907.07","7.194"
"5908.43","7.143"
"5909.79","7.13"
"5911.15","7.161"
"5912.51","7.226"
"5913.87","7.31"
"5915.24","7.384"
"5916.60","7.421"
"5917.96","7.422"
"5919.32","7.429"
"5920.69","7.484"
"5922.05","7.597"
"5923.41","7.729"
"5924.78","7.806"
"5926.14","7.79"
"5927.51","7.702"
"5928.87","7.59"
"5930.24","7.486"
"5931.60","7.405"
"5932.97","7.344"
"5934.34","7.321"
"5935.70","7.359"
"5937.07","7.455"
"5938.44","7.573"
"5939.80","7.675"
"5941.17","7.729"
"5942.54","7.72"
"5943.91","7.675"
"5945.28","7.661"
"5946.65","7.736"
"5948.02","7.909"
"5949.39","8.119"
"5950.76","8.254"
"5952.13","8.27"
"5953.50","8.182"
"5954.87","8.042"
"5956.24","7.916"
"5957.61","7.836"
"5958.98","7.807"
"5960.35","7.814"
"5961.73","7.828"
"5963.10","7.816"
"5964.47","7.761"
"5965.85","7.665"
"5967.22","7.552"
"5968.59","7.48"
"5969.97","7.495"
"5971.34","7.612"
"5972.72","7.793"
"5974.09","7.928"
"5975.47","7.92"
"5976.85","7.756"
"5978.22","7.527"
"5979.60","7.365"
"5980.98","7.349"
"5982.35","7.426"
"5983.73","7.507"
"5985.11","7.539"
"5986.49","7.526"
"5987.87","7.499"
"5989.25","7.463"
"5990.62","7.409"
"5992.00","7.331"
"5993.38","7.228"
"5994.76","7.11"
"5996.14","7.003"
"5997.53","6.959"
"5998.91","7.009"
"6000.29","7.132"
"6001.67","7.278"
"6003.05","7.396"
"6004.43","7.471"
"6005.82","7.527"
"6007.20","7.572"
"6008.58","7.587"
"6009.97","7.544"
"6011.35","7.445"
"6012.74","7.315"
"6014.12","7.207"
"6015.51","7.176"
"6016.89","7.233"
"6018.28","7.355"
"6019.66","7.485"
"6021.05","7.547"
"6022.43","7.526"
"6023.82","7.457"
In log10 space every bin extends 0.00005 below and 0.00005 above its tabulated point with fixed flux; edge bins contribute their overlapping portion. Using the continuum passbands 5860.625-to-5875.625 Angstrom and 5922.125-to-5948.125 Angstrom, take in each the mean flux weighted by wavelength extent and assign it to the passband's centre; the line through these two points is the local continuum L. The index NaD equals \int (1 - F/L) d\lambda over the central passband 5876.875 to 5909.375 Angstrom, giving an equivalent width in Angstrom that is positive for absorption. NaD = 1.1 Angstrom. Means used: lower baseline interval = 7.26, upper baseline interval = 7.61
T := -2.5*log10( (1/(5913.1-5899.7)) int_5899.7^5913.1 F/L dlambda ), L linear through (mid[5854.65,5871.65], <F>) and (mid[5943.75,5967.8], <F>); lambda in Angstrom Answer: 0.07 mag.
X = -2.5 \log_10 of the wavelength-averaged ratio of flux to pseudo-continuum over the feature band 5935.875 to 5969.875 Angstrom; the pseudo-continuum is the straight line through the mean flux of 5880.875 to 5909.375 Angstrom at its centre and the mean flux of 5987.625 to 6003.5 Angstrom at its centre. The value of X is -0.094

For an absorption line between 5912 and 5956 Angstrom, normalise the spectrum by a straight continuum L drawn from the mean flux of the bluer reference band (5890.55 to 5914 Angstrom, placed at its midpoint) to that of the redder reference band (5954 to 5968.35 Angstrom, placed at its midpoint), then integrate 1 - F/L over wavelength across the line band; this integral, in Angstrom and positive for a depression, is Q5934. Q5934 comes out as -2.0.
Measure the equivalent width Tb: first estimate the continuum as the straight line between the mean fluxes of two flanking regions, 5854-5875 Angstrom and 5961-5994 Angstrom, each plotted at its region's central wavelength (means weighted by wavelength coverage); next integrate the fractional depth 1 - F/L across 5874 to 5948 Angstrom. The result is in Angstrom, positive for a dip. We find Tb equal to 2.2 Angstrom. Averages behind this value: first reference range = 7.58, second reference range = 7.57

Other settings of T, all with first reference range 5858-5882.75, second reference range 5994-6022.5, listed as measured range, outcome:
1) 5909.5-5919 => 0.03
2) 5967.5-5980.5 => -0.04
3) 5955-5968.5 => -0.05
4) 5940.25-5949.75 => -0.05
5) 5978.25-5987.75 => -0.01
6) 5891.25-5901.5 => 0.20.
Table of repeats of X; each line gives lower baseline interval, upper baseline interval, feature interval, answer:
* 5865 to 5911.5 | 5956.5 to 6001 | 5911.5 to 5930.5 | -0.03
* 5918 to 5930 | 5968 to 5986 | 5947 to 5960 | -0.06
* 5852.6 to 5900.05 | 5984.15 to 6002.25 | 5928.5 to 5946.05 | -0.03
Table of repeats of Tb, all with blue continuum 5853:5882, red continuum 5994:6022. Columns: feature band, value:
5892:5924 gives 2.3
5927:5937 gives 0.1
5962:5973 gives -0.3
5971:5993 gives -0.5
